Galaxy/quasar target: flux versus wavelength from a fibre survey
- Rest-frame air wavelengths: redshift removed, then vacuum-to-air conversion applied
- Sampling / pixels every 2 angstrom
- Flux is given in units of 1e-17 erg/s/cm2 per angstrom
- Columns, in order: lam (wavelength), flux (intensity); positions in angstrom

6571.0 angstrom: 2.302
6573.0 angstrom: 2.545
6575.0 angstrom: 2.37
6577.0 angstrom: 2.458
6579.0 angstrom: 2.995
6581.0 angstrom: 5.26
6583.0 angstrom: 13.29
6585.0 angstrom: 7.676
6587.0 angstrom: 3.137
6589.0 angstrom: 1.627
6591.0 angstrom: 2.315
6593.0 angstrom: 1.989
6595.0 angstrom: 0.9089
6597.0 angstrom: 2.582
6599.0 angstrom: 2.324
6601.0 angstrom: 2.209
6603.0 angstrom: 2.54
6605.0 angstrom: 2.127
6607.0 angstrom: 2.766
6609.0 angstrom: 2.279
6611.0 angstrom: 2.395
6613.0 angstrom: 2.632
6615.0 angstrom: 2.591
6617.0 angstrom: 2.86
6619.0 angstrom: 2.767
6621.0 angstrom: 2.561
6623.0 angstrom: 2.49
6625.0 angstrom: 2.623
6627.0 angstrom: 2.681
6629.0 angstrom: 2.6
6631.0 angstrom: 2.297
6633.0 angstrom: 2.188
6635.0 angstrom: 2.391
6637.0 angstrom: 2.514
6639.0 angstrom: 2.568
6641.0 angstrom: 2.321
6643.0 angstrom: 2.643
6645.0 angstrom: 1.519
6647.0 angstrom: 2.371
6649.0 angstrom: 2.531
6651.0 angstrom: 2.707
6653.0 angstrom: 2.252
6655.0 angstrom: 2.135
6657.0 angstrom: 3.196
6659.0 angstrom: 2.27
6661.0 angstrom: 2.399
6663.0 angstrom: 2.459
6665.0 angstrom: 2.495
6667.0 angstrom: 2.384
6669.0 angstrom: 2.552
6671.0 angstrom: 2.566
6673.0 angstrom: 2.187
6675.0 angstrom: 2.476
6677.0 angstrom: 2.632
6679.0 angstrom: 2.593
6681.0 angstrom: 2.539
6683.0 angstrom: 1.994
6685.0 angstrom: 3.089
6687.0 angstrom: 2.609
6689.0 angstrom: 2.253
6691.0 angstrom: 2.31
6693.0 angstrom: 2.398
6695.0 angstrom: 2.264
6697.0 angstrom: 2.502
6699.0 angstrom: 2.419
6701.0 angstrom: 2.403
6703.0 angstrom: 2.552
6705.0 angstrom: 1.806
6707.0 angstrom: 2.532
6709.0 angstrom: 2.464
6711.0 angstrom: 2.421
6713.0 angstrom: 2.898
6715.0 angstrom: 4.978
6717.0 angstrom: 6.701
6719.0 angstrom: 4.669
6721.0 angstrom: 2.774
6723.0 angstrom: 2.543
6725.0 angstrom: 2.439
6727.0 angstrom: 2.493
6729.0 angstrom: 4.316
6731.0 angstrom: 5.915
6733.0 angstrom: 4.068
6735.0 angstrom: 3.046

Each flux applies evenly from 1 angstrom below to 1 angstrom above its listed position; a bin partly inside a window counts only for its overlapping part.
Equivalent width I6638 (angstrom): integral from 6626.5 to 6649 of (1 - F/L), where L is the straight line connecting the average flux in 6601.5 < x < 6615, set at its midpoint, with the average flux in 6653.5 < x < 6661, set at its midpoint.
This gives 1.0 angstrom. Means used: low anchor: 2.46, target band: 2.37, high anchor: 2.5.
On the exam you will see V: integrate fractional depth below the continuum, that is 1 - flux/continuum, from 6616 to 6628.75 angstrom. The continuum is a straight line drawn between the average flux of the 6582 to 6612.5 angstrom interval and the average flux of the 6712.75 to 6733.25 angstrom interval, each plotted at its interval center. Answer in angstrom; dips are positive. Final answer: 3.0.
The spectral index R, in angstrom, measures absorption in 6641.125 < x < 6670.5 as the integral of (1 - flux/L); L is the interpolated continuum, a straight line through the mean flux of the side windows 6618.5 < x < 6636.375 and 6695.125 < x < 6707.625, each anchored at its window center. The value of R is 0.3 angstrom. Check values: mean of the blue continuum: 2.5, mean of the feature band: 2.42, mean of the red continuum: 2.36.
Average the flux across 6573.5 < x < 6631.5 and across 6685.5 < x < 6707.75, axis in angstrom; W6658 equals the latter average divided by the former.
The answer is 0.77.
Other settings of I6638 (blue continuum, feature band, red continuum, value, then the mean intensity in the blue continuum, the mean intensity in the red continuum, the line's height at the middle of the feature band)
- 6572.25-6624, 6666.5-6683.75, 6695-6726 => 3.55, 3.14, 3.05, 3.08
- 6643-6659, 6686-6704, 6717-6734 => 4.61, 2.4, 3.83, 3.24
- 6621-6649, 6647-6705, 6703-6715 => 1.90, 2.41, 2.65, 2.54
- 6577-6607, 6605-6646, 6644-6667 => 6.53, 3.57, 2.39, 2.95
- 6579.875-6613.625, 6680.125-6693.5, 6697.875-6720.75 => 3.34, 3.42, 3.24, 3.28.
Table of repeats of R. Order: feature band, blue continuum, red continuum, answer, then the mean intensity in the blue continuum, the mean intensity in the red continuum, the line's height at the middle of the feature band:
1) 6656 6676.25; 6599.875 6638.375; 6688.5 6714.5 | -0.2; 2.5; 2.45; 2.47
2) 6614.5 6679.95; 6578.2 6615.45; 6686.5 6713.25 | 9.2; 3.36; 2.4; 2.89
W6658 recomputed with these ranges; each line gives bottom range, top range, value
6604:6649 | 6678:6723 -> 1.16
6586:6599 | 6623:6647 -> 1.14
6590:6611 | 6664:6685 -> 1.12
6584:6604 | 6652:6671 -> 0.90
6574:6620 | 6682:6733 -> 0.95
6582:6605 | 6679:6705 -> 0.67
